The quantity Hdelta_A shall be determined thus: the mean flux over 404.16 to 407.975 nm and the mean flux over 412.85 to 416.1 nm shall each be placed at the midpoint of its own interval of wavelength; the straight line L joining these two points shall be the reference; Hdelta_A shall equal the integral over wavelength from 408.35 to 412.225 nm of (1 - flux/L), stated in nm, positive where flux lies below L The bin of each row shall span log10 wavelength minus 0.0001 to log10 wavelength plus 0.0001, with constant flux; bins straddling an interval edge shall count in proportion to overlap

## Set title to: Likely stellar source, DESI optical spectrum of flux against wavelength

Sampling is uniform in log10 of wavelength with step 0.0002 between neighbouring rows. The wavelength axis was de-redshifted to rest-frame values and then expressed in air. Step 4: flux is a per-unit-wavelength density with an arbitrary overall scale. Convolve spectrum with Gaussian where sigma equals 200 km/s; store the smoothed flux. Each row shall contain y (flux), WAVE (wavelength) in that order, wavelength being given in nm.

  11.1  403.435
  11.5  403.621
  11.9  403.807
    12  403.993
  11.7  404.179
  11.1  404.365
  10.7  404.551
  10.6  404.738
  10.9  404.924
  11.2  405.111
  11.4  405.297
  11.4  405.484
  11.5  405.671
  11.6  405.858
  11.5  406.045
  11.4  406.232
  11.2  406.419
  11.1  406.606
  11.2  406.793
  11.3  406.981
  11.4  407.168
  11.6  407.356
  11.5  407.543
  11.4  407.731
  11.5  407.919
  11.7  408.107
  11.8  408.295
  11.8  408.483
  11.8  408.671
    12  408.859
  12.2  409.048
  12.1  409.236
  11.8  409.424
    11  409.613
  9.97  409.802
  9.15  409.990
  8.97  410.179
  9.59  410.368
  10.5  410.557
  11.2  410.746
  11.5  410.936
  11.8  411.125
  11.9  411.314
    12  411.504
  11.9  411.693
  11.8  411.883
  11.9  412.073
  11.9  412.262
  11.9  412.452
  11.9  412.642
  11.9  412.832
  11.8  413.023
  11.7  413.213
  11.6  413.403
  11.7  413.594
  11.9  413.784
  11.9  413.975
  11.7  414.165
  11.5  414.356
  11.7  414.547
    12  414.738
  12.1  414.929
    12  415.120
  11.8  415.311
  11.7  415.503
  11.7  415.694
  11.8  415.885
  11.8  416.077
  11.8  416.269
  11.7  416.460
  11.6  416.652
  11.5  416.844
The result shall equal 0.09 nm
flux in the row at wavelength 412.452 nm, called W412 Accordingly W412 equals 11.9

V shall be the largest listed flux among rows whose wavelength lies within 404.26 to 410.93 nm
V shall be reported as 12.2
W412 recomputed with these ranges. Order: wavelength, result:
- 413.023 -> 11.8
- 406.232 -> 11.4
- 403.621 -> 11.5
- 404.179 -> 11.7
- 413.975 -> 11.9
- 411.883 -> 11.8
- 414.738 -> 12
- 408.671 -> 11.8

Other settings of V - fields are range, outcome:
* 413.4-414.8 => 12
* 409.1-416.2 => 12.1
